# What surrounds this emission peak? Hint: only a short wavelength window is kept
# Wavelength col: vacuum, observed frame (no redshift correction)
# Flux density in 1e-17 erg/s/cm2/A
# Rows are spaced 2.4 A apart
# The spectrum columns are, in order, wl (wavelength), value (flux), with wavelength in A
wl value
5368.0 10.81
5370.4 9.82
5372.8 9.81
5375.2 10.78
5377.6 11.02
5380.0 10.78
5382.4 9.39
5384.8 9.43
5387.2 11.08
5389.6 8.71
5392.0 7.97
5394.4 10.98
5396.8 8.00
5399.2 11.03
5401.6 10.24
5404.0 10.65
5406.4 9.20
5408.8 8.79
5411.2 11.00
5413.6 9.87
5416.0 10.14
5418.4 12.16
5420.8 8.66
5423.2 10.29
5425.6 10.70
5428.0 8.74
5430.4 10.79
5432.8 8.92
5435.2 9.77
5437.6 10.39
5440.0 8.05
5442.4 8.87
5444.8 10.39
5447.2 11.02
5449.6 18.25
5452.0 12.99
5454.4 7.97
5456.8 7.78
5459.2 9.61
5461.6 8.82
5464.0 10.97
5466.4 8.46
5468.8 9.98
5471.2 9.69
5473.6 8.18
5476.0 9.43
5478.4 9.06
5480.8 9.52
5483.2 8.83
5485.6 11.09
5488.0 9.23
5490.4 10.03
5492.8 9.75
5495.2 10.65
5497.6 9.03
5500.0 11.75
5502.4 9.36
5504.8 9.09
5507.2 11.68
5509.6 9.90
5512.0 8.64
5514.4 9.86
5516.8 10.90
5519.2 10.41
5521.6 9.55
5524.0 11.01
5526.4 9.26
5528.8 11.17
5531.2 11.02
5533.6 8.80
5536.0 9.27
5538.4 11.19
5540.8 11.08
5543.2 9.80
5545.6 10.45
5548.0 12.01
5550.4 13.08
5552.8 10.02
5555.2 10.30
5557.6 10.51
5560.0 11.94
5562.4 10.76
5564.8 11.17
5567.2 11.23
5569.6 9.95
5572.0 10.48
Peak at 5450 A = H-beta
